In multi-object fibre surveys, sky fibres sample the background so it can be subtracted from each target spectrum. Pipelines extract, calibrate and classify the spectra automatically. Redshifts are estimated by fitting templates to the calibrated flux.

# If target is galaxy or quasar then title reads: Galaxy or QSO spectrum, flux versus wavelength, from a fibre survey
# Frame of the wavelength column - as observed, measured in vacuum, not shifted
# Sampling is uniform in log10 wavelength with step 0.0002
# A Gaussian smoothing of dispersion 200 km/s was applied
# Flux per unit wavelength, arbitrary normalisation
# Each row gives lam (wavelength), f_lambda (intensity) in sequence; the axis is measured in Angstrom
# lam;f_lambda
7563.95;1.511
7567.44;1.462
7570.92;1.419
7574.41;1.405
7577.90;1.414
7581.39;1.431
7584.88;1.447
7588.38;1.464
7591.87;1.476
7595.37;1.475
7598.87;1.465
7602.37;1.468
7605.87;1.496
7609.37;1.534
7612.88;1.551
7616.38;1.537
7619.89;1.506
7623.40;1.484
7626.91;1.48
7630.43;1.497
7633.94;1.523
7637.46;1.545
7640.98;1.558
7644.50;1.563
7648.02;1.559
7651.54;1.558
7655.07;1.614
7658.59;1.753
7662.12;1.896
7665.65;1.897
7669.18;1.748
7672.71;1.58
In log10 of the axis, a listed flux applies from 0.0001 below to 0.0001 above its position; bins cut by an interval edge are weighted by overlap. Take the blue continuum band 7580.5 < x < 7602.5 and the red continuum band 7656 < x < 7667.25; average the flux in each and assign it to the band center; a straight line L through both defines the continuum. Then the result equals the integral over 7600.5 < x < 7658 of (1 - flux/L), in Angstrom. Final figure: 4.3 Angstrom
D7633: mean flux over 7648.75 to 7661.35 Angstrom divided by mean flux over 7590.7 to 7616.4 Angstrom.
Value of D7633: 1.10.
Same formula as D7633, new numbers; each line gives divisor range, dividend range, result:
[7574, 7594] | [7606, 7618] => 1.06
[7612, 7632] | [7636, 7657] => 1.04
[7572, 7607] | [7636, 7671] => 1.15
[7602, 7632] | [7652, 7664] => 1.15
